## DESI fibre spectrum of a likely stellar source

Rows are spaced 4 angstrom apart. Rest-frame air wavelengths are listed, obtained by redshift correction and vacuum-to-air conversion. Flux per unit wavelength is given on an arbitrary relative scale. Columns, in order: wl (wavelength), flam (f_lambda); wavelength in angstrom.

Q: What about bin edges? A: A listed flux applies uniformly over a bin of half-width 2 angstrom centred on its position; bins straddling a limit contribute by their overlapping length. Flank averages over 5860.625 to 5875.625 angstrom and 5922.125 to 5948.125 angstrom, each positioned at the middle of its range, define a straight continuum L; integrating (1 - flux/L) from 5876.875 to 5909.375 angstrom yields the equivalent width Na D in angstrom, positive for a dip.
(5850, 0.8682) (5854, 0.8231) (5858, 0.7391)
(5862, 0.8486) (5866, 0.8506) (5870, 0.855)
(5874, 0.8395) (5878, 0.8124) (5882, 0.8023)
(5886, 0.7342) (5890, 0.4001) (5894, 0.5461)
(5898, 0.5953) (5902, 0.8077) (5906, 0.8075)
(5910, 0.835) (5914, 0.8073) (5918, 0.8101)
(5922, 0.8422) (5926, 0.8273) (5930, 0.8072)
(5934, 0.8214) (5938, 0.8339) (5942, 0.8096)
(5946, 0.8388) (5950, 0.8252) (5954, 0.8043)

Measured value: 5.7 angstrom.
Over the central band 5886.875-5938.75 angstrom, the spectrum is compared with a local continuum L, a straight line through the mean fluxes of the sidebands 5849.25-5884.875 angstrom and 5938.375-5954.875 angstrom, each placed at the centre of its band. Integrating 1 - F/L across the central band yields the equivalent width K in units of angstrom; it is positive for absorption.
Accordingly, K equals 4.8 angstrom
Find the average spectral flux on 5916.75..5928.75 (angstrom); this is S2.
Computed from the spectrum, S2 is 0.826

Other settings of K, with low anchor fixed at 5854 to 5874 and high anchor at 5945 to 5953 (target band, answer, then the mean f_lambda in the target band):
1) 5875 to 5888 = 0.6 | 0.787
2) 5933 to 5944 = 0.1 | 0.822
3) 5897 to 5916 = 1.1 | 0.78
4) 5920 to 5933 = 0.0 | 0.825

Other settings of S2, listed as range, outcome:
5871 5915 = 0.727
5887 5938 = 0.746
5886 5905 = 0.614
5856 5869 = 0.816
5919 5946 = 0.824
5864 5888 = 0.816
